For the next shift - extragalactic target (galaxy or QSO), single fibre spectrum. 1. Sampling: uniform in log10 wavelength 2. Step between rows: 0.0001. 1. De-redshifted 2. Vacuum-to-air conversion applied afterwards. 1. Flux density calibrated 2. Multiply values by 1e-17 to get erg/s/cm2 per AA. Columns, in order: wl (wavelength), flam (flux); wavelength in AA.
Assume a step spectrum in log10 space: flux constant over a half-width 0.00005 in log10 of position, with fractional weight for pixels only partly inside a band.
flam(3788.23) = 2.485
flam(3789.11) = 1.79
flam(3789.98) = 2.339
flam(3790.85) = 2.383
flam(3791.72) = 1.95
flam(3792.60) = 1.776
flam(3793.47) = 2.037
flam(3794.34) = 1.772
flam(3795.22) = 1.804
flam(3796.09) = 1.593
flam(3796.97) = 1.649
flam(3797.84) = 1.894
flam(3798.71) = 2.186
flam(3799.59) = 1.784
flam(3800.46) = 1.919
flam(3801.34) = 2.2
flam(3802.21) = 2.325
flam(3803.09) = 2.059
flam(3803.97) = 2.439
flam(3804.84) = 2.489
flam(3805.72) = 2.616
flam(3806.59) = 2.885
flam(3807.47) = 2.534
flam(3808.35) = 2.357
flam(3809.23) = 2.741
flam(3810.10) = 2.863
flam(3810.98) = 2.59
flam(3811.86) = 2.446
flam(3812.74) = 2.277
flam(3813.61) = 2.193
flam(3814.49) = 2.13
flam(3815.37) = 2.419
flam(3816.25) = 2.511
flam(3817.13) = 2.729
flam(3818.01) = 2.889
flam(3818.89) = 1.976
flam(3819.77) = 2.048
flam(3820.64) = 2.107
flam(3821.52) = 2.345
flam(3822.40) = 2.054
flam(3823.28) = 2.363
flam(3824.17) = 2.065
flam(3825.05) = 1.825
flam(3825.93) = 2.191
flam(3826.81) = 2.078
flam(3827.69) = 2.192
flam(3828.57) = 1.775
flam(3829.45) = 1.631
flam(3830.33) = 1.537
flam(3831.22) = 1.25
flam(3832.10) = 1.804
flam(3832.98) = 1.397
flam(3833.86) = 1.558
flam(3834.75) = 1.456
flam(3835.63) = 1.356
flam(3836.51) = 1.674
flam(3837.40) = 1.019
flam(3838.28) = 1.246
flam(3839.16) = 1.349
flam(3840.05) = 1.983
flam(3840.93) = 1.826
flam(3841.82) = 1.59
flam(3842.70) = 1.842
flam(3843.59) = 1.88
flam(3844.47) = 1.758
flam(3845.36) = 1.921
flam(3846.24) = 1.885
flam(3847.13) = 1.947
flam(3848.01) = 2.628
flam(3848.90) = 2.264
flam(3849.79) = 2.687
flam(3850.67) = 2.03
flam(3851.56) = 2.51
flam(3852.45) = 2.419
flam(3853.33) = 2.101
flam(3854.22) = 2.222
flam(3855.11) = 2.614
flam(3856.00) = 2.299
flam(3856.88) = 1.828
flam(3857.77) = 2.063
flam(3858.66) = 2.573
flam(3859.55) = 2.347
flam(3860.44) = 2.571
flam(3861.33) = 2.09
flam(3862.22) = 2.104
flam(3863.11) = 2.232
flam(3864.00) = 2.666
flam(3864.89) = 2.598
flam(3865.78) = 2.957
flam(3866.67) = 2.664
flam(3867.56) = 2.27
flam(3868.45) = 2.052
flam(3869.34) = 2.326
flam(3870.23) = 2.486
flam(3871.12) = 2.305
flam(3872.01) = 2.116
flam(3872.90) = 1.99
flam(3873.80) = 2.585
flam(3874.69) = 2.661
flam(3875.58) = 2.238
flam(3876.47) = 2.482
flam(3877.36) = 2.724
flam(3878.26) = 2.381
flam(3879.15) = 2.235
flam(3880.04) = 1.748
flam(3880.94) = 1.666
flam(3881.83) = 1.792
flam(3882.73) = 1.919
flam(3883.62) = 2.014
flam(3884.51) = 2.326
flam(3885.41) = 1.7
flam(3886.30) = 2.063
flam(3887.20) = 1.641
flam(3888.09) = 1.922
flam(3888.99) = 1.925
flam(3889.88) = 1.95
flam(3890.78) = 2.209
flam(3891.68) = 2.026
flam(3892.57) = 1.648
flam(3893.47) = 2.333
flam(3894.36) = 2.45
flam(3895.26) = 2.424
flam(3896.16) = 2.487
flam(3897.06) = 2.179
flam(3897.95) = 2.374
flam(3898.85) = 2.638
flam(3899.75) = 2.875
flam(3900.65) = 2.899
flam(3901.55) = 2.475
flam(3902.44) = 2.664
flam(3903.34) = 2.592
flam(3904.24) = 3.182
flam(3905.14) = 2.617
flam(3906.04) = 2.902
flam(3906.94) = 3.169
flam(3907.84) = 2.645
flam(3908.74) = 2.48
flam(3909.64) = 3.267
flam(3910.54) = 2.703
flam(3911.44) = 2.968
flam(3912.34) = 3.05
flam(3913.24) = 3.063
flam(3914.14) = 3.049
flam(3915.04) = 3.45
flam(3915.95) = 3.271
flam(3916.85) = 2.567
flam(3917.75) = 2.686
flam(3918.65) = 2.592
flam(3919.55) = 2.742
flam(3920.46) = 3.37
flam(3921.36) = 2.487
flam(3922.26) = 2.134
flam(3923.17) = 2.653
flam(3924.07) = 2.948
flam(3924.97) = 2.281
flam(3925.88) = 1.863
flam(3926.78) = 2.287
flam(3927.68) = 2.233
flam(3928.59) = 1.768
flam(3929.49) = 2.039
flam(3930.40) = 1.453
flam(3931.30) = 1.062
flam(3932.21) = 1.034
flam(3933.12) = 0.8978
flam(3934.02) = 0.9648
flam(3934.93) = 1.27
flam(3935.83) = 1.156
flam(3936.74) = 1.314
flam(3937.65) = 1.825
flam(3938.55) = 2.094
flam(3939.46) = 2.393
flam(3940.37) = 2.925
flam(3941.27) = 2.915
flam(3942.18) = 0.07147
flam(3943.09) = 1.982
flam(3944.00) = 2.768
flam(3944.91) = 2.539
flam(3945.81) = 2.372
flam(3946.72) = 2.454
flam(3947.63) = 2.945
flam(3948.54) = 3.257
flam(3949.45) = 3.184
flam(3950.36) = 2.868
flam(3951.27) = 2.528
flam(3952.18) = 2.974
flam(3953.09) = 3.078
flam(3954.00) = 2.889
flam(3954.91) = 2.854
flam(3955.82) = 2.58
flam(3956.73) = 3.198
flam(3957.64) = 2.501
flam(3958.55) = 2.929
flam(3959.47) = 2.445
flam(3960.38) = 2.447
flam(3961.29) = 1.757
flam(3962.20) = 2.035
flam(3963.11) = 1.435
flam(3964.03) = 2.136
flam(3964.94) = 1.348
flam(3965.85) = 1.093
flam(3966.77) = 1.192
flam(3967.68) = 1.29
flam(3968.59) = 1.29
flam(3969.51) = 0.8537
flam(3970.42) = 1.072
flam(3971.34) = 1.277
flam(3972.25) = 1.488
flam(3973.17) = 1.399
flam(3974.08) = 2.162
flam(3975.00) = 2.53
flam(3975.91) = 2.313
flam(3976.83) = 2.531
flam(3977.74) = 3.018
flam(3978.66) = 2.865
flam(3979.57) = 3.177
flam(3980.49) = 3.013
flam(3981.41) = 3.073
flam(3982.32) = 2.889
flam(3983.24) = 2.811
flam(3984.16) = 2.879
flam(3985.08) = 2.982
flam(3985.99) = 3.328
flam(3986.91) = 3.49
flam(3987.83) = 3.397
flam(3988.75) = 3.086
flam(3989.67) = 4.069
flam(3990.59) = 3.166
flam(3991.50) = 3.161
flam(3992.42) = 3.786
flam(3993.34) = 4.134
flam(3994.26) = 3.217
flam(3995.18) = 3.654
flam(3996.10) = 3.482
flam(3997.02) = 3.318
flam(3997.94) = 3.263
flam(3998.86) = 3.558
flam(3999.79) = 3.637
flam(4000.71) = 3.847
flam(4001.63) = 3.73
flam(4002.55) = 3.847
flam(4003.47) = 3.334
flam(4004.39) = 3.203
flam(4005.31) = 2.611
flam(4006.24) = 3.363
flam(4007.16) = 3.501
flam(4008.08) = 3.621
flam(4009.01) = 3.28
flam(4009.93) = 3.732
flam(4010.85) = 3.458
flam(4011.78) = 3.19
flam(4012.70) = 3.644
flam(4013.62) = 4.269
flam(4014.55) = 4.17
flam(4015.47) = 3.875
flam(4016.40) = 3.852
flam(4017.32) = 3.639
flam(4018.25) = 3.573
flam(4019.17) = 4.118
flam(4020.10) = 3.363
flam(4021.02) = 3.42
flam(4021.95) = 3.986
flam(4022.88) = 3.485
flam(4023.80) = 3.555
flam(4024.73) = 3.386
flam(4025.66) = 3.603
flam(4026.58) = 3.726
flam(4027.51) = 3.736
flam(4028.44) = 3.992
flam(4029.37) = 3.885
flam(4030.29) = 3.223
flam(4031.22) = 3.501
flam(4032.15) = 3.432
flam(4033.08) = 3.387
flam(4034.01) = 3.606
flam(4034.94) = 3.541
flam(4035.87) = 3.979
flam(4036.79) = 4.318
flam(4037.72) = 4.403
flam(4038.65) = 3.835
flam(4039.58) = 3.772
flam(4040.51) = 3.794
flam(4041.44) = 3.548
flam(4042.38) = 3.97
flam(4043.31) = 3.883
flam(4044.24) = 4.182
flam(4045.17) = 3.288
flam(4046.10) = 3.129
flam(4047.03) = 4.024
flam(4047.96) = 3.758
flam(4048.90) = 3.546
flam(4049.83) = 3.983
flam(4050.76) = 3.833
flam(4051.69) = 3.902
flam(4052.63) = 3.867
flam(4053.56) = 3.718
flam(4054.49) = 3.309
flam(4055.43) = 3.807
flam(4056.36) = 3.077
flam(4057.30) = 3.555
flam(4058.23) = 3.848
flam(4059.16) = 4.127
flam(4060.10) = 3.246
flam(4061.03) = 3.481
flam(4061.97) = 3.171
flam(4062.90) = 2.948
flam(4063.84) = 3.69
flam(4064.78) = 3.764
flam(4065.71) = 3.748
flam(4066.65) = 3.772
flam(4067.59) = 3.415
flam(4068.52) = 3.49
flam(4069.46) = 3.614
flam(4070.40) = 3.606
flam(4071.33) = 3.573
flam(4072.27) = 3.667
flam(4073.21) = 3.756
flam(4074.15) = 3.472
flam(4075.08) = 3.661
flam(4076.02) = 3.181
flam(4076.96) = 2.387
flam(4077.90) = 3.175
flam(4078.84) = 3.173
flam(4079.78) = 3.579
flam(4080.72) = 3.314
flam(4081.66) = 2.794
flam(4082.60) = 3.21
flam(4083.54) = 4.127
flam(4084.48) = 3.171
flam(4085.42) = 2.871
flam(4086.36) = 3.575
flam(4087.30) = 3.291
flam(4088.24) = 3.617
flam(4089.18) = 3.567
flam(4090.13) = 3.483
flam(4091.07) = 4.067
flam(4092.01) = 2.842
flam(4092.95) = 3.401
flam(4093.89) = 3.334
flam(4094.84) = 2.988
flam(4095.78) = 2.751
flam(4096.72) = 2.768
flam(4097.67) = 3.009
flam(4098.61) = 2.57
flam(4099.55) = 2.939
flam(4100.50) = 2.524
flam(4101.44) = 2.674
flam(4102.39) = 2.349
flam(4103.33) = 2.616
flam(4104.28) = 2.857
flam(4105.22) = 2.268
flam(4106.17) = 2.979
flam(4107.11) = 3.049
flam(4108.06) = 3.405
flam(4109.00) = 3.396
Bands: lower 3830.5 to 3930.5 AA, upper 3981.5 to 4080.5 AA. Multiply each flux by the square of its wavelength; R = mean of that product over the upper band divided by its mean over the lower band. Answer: 1.68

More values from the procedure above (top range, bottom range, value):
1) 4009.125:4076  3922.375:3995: 1.63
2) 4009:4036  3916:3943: 1.90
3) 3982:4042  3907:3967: 1.59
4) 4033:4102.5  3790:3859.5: 1.89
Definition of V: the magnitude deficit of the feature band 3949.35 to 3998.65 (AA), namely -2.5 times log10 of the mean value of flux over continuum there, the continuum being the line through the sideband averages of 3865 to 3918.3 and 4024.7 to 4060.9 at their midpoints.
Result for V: 0.20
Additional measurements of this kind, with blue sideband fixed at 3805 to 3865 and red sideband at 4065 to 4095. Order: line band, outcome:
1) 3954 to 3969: 0.324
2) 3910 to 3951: 0.133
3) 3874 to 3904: 0.075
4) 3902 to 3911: -0.134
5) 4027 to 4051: -0.174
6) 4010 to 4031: -0.190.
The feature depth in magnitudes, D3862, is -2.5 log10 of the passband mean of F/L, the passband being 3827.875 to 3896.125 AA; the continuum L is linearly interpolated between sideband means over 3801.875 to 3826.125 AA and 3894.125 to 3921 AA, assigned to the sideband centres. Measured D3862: 0.25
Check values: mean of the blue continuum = 2.37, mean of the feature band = 2.07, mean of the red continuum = 2.8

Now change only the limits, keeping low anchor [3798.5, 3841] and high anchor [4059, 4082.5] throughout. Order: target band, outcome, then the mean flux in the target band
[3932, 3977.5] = 0.33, 2.07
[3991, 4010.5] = -0.15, 3.49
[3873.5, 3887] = 0.12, 2.15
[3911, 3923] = -0.11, 2.87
